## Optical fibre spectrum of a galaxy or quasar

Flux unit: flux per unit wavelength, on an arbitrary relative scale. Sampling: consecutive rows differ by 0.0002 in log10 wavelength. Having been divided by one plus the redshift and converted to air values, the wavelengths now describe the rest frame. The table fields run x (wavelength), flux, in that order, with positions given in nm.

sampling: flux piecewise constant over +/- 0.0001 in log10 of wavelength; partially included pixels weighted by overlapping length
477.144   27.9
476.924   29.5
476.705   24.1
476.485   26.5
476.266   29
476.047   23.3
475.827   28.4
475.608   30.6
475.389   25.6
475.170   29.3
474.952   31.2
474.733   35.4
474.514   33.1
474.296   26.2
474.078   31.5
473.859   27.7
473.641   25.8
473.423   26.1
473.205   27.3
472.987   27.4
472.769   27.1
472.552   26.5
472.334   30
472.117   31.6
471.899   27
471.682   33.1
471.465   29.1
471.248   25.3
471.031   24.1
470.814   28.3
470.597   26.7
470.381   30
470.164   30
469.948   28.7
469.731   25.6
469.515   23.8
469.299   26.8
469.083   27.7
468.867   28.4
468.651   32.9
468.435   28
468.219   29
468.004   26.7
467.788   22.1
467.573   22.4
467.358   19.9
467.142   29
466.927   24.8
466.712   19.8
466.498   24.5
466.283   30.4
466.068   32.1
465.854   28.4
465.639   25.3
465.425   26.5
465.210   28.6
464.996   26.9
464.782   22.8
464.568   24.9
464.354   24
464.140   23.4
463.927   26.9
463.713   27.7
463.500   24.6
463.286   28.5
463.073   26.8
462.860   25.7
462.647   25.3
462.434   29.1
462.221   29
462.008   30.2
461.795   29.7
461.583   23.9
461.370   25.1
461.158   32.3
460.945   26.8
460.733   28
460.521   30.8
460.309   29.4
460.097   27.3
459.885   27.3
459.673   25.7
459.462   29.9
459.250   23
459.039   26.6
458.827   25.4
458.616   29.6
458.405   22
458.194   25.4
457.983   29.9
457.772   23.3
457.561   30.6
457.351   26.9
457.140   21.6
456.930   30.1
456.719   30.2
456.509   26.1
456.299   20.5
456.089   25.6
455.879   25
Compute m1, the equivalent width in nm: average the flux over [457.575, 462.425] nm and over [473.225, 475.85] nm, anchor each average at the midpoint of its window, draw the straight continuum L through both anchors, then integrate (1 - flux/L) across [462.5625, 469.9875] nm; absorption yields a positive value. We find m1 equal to 0.512 nm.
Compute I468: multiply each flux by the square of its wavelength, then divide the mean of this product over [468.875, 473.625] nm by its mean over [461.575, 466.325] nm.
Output 1.06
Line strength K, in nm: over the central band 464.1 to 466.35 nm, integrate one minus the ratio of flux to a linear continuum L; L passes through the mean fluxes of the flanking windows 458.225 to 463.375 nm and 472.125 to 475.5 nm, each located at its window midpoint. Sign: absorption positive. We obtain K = 0.09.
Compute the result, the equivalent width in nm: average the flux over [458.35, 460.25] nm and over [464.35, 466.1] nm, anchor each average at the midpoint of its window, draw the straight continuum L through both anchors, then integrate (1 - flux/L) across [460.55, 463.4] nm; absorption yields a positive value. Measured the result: -0.14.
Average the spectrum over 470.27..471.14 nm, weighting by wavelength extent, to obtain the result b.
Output 27.3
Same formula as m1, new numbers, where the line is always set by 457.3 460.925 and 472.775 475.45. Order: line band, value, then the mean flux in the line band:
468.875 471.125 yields 0.091 nm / 27.2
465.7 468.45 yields 0.216 nm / 25.8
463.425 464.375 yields 0.076 nm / 25.5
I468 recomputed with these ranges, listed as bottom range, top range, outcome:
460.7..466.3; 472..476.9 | 1.10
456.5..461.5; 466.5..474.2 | 1.05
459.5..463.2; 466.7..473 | 1.01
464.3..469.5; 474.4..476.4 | 1.16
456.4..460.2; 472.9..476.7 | 1.14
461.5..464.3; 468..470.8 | 1.07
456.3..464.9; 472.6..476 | 1.14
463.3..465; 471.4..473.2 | 1.19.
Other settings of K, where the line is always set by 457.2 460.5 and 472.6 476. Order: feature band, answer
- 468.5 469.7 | 0.01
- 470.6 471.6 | 0.05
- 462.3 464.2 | 0.06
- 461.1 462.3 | -0.04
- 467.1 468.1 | 0.15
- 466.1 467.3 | 0.08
